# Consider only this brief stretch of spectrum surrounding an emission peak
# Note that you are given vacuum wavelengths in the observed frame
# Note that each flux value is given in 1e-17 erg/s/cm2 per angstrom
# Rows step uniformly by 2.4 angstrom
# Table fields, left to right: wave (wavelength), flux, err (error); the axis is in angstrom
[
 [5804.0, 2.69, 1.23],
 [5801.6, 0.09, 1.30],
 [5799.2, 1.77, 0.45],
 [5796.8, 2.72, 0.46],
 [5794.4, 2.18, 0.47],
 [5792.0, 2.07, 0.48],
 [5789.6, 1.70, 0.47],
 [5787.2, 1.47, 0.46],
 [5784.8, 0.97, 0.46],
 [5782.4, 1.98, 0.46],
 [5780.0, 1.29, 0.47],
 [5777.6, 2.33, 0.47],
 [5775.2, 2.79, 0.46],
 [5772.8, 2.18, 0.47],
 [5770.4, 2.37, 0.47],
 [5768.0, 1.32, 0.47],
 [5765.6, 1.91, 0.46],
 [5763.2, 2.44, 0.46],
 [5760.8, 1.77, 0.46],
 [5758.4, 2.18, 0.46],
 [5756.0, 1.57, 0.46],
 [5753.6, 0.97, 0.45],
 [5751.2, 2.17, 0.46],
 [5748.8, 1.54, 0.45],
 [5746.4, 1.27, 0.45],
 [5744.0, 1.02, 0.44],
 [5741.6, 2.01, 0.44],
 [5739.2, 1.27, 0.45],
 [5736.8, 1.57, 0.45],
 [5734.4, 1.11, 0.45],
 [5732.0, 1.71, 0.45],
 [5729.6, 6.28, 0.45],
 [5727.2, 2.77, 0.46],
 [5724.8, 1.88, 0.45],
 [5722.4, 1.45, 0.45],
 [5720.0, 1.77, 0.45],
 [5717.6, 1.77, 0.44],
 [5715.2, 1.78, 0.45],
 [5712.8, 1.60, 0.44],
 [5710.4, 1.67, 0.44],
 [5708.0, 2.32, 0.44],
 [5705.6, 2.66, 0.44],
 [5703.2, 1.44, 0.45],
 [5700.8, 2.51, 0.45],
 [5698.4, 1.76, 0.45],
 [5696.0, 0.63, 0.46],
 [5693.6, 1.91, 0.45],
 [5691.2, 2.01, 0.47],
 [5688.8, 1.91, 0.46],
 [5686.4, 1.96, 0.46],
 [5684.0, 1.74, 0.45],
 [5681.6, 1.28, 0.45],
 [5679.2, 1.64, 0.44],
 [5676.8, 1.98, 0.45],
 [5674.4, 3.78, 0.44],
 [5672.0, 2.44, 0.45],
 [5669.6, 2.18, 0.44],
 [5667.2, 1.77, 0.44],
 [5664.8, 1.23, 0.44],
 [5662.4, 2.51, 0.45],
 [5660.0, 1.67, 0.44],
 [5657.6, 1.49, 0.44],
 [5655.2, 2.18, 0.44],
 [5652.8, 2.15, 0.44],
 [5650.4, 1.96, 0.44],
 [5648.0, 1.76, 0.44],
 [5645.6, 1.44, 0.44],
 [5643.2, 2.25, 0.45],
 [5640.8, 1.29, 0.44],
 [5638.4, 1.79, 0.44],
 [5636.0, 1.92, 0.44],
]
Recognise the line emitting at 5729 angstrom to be [O III] 5007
